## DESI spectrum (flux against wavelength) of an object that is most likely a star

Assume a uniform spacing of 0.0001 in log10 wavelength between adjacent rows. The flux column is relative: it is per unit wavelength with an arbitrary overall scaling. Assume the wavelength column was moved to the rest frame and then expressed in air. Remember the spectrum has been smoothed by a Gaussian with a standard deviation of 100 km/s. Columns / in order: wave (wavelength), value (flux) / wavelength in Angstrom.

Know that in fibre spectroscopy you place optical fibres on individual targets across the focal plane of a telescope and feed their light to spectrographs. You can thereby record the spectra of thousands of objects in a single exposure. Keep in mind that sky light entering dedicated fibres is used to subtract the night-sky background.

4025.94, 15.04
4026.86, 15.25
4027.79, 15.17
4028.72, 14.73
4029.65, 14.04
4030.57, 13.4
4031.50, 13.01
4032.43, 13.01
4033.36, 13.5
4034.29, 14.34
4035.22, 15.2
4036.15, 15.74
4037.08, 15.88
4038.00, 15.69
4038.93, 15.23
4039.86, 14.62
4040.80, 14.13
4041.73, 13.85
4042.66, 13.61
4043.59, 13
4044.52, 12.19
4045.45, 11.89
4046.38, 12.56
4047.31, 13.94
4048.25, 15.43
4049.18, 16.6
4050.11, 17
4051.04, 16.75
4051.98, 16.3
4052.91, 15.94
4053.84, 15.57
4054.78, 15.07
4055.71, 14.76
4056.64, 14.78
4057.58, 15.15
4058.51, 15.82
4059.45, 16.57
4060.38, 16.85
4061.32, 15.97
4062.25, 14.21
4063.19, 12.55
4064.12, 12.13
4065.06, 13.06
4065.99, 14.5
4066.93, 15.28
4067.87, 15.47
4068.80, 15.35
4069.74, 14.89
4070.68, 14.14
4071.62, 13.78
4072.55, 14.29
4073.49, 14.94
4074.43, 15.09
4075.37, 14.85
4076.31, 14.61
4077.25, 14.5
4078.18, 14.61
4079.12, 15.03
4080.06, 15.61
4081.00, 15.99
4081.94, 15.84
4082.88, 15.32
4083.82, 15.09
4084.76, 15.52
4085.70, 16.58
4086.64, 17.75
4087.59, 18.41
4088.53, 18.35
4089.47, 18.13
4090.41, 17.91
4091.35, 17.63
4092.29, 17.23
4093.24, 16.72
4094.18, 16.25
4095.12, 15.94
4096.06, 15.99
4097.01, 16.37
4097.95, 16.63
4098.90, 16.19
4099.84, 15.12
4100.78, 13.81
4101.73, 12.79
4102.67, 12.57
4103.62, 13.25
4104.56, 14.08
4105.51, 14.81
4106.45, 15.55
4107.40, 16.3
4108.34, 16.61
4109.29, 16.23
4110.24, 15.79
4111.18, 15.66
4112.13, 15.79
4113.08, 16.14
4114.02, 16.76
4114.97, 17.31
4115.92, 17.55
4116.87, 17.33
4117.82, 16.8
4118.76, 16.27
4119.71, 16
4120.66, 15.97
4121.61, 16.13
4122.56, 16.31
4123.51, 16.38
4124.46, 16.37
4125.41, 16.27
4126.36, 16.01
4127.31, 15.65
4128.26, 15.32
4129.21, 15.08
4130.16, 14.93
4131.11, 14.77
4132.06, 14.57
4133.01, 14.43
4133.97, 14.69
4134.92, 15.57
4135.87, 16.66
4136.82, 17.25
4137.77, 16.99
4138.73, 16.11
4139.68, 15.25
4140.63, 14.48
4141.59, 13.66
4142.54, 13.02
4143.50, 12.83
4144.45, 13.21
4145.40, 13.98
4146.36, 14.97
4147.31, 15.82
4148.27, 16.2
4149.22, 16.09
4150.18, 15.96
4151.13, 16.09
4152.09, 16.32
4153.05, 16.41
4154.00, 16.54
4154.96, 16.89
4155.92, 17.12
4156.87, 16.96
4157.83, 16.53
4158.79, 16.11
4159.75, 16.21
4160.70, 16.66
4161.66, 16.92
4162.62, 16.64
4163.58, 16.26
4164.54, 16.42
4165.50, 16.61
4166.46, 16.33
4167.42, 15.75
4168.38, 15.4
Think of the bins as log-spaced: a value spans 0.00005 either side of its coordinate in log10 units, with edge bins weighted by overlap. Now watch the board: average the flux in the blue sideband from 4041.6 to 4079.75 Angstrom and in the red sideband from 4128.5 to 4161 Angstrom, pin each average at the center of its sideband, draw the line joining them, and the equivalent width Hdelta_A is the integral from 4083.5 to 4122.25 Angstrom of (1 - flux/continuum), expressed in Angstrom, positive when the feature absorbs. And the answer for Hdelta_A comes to -2.6 Angstrom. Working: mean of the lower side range 14.7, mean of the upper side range 15.5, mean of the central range 16.1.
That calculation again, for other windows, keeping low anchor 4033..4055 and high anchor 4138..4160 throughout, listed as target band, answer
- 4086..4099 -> -1.7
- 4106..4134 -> -1.2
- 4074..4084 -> -0.1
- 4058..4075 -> 0.2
